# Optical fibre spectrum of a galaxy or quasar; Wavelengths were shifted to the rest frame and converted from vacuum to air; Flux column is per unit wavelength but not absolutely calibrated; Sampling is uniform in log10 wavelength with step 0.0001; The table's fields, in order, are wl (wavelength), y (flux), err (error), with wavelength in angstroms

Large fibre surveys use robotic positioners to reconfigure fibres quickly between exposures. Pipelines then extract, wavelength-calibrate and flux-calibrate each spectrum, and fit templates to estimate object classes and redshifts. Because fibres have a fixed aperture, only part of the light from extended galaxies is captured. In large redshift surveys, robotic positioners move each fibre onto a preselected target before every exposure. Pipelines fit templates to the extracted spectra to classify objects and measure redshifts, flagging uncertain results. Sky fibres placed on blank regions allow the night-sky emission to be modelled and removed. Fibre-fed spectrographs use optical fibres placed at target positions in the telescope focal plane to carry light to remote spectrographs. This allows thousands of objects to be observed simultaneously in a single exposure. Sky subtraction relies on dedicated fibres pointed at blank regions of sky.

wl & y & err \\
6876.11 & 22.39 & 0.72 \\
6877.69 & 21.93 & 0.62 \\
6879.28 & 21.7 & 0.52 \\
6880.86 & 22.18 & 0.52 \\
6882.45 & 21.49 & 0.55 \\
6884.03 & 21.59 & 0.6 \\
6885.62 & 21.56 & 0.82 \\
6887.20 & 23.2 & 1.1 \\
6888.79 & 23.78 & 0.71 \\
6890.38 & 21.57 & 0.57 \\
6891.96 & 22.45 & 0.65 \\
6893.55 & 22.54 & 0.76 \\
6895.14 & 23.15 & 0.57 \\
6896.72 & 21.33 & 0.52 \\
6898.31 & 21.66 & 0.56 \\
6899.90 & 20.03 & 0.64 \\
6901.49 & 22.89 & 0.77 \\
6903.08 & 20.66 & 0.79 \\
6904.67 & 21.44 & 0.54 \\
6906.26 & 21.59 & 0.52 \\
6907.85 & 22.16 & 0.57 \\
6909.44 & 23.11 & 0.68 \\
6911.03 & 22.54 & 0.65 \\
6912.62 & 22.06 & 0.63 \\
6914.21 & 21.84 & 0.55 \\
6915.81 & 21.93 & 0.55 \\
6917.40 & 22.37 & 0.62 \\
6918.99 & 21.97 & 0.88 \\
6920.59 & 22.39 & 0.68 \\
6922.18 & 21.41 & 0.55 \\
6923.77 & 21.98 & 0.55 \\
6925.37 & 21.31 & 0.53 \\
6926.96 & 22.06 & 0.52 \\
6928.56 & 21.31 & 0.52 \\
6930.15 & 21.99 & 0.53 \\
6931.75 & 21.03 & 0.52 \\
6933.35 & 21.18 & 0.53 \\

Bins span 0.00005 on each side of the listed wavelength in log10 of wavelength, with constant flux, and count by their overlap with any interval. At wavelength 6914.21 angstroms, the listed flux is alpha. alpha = 21.84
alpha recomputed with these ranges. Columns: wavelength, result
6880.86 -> 22.18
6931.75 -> 21.03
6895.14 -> 23.15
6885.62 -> 21.56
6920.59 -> 22.39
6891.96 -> 22.45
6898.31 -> 21.66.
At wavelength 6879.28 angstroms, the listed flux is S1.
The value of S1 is 21.7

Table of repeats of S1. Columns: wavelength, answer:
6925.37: 21.31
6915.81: 21.93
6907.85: 22.16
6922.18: 21.41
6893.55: 22.54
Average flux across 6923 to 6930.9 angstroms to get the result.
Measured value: 21.7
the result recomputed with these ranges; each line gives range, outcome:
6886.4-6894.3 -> 22.7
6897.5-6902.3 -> 21.5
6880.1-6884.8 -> 21.7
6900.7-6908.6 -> 21.7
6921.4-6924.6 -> 21.7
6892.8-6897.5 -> 22.4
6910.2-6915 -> 22.2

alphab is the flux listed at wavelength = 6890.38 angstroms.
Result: 21.57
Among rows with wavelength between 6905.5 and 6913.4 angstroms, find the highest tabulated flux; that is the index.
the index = 23.11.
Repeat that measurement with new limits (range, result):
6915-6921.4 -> 22.39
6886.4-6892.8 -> 23.78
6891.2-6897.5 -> 23.15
